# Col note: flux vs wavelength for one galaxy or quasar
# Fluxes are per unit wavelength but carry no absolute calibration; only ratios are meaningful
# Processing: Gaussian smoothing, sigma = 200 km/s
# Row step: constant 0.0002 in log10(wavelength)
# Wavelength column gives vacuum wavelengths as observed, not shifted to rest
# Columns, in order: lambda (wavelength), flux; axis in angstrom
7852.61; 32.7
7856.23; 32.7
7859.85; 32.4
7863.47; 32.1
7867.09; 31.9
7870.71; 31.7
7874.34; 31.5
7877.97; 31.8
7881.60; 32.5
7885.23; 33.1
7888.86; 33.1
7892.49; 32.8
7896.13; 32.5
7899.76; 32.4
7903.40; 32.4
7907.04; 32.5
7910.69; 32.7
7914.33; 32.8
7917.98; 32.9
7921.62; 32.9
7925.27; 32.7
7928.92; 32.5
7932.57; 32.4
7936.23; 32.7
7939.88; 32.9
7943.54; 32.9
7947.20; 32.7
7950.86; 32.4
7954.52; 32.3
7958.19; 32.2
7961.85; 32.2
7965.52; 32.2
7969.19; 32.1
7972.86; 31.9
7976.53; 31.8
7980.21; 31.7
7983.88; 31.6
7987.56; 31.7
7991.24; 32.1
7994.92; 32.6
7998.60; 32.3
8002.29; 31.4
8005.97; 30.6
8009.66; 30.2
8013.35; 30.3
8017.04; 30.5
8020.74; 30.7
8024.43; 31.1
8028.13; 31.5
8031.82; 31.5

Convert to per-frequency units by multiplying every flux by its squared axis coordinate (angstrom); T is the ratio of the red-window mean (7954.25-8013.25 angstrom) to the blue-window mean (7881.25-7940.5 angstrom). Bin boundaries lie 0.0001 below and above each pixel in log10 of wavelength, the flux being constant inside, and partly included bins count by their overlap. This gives 1.0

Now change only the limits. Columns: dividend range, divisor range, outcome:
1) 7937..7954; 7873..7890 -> 1.03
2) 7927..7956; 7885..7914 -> 1.01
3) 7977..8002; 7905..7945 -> 0.99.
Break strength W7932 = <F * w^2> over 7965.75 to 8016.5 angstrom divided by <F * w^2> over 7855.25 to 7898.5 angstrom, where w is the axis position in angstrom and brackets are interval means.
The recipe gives 1.0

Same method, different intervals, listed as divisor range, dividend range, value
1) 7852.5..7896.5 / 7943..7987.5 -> 1.02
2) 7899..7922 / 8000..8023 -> 0.96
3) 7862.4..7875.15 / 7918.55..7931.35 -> 1.04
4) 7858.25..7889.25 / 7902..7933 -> 1.03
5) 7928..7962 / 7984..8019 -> 0.98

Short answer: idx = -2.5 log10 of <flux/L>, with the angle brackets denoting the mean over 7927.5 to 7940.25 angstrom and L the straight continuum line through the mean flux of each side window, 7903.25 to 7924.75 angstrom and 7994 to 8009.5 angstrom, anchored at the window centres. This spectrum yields -0.01 mag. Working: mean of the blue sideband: 32.7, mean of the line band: 32.6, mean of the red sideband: 31.5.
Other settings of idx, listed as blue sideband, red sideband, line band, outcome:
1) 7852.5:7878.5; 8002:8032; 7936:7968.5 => -0.038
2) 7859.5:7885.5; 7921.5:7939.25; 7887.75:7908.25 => -0.010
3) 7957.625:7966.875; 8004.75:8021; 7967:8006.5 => -0.017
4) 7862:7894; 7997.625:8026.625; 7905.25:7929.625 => -0.029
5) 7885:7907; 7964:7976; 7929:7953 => -0.012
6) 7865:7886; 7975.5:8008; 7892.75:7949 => -0.025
